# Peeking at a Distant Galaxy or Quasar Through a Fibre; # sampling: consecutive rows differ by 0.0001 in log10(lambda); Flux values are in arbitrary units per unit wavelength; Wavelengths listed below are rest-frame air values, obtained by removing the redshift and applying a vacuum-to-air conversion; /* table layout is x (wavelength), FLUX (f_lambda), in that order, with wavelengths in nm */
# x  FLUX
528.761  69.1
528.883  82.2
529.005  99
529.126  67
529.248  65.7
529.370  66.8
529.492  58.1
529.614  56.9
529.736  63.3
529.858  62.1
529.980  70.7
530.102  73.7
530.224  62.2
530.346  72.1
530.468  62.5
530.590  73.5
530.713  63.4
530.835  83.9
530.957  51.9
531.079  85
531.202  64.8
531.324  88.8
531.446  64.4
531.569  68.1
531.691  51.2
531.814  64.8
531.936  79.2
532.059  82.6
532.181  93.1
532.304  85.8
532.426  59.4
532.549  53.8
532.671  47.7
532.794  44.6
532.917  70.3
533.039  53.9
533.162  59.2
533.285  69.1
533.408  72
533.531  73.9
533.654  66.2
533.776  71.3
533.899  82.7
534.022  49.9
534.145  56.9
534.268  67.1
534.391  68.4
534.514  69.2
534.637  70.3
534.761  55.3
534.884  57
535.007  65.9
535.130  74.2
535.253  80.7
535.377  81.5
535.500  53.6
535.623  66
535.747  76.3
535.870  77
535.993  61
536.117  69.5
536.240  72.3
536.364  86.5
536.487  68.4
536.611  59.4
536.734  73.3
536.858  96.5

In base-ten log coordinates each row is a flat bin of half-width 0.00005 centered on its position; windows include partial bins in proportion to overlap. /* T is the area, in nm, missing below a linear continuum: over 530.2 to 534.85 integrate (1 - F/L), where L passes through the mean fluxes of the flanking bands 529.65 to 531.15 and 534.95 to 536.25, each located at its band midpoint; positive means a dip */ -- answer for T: 0.14 nm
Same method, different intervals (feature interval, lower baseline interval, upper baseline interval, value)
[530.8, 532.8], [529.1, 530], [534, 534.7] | -0.17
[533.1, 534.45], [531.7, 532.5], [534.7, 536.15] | 0.09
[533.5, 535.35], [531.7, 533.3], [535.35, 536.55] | 0.03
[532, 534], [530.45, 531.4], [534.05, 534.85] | -0.01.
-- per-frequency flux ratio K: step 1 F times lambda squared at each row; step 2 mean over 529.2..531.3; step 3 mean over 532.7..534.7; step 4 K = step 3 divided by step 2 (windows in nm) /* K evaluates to 0.98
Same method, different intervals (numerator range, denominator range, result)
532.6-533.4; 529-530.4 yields 0.88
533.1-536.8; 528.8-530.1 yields 1.01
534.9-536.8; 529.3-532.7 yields 1.05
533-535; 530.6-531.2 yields 0.94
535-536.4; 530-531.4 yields 1.03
